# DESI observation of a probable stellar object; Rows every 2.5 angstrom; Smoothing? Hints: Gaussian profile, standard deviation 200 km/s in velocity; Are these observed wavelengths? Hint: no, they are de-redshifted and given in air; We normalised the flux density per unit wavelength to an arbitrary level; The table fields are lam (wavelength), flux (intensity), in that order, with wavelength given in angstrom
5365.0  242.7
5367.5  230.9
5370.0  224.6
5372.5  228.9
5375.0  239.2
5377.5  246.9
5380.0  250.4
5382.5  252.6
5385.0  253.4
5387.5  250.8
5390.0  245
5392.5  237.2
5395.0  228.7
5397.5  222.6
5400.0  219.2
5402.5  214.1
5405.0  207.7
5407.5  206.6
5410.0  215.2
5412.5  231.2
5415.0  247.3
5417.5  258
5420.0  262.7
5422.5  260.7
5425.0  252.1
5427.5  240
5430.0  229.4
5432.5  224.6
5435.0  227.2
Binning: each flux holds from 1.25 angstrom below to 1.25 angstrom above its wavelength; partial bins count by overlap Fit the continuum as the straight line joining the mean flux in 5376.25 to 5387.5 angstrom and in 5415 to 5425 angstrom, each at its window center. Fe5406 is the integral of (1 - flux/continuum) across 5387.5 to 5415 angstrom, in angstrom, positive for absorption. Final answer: 3.2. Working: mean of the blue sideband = 251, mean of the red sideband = 258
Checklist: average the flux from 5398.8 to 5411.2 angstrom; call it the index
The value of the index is 213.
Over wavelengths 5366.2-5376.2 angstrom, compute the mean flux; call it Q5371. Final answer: 231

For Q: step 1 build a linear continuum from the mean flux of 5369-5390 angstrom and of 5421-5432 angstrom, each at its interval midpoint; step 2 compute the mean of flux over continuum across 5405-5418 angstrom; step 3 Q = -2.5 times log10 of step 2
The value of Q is 0.08 mag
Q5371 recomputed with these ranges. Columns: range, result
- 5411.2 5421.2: 250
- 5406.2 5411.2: 211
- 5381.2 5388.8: 252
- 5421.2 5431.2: 246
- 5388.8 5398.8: 233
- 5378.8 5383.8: 252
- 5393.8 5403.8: 221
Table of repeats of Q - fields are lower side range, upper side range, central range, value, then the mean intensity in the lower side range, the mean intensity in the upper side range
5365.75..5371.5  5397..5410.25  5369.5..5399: -0.085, 229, 214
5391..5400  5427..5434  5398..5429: -0.022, 228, 230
